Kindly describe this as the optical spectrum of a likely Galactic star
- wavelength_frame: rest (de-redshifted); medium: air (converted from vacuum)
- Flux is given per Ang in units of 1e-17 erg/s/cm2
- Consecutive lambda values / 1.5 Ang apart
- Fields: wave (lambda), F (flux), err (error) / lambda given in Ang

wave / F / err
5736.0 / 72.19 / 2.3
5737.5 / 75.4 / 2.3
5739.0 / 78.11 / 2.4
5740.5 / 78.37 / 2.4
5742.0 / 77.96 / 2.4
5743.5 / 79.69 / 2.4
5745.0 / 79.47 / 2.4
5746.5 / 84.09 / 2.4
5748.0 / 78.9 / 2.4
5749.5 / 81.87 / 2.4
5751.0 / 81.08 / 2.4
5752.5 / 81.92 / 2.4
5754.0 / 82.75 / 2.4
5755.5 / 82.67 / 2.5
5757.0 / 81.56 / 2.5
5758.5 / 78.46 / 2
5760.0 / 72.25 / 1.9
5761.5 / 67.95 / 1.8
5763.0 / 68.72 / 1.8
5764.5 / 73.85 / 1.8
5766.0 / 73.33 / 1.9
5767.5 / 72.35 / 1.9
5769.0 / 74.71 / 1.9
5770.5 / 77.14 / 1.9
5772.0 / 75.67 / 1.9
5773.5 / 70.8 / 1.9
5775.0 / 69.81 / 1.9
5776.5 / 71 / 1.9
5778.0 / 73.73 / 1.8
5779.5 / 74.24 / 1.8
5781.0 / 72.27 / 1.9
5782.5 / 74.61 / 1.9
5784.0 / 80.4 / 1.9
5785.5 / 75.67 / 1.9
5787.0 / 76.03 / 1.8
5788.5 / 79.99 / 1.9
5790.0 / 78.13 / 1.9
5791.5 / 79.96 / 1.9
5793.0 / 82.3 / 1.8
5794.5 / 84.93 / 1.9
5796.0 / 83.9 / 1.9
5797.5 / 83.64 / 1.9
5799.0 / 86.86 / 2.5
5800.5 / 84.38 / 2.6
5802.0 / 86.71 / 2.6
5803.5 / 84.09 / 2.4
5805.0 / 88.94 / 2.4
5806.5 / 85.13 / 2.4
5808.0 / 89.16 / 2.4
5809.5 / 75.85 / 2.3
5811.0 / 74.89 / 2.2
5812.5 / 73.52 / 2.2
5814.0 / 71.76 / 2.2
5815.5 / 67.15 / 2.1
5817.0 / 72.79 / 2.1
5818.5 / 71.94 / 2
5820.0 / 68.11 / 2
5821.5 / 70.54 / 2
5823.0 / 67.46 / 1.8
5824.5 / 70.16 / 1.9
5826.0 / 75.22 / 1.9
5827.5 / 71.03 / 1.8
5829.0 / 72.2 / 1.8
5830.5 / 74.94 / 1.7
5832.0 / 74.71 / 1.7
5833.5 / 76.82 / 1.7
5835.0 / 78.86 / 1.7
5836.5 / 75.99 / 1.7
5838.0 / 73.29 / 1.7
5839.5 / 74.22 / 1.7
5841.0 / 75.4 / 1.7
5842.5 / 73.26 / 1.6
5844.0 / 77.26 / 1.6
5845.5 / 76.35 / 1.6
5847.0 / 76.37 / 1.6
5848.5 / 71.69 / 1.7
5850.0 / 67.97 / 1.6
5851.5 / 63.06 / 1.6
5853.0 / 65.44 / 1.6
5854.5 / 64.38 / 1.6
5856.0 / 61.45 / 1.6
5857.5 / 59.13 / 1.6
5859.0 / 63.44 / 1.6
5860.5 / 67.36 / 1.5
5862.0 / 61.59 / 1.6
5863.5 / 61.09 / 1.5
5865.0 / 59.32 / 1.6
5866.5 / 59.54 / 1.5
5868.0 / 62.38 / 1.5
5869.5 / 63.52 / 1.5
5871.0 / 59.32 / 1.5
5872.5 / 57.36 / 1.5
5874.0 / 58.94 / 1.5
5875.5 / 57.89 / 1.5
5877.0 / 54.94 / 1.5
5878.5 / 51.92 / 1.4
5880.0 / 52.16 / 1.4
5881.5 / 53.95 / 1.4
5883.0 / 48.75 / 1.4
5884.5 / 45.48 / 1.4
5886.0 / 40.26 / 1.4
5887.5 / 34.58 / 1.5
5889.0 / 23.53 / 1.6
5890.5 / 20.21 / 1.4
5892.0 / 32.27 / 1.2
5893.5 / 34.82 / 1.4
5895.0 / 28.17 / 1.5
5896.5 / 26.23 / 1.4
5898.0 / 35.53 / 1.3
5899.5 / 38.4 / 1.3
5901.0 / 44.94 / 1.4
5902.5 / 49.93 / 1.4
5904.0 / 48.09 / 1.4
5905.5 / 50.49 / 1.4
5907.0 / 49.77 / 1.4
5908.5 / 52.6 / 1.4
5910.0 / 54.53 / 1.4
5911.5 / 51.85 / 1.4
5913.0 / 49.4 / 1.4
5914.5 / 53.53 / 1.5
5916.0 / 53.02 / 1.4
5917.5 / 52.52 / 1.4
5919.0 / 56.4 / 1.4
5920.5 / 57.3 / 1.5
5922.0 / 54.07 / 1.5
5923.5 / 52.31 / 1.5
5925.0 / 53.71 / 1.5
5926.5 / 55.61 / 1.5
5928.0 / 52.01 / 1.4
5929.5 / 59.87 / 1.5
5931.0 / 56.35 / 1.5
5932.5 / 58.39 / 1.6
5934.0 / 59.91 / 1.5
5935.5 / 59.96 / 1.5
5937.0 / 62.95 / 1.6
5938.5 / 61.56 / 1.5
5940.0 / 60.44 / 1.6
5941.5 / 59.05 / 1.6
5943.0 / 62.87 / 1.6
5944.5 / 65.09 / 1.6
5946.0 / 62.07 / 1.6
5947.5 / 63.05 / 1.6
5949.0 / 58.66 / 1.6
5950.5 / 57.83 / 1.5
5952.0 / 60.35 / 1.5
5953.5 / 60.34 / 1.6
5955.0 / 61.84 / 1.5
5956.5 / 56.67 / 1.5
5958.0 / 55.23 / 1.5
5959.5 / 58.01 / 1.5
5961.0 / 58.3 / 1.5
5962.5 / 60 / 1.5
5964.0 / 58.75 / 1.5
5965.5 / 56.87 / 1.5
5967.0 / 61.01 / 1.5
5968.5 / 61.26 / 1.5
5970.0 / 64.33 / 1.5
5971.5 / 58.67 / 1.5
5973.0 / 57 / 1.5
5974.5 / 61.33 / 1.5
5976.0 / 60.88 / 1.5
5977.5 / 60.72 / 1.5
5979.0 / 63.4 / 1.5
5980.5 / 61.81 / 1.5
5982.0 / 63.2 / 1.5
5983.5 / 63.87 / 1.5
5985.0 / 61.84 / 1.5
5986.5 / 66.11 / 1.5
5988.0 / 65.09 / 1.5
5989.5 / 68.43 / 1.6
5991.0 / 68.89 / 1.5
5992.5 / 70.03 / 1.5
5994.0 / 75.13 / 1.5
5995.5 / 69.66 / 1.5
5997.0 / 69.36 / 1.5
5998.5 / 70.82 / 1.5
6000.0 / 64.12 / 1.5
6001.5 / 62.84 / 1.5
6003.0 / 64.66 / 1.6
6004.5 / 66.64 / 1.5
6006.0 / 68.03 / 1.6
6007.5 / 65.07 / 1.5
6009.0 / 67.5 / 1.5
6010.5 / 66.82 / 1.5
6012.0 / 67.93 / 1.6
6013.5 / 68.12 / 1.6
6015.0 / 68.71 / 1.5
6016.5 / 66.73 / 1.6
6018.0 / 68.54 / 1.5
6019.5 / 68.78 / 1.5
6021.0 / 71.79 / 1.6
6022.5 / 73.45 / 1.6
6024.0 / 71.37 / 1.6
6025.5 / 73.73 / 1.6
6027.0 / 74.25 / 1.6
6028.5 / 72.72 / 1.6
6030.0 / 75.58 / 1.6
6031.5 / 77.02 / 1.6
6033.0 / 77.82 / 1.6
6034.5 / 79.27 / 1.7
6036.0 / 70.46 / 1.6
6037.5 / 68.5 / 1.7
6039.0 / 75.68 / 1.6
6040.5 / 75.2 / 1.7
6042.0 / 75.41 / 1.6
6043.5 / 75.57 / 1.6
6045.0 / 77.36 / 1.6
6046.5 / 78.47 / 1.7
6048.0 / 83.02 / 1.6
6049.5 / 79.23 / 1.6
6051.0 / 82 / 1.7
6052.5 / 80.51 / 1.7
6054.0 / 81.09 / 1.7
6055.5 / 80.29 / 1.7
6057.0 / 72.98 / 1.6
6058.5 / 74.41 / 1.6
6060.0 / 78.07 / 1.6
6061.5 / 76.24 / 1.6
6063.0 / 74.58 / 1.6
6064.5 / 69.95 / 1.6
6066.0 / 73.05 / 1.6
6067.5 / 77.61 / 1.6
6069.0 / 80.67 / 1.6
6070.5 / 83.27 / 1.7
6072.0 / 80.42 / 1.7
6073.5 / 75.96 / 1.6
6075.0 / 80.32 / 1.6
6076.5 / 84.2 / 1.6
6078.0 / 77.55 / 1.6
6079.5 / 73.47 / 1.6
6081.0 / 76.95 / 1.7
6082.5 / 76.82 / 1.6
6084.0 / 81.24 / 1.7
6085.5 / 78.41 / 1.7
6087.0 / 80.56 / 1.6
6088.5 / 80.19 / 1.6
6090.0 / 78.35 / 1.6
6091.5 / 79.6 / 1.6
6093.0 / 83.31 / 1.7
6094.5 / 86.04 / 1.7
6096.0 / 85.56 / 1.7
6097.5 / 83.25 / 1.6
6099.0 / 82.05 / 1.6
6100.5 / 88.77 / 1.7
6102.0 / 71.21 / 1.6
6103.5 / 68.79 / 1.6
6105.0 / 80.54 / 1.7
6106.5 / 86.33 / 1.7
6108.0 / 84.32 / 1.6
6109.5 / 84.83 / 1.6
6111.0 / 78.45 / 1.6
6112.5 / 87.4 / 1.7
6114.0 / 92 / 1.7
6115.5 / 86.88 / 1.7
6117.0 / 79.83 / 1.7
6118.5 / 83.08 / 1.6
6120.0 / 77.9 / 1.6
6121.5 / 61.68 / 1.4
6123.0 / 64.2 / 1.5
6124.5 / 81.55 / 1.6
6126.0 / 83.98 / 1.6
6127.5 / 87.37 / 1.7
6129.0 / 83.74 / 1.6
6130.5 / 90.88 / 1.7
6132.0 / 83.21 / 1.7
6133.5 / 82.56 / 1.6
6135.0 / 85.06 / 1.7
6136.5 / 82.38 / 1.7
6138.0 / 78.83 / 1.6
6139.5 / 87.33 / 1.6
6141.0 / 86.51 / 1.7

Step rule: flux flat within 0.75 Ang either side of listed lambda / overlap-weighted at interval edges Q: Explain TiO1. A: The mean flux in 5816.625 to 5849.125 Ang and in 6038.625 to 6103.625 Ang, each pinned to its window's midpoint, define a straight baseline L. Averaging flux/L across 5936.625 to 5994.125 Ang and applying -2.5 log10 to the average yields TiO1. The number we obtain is 0.23 mag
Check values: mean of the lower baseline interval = 73.6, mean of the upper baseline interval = 78.7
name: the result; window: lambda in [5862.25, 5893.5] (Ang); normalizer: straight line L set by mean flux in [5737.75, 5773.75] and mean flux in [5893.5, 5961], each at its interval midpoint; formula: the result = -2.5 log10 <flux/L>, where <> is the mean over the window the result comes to 0.221 mag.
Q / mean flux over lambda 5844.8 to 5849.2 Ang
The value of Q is 74.8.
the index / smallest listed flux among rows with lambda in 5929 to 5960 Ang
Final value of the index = 55.23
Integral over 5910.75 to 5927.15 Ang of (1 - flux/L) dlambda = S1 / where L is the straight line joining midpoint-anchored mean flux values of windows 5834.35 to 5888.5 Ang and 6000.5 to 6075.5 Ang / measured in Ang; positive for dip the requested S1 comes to 3.1 Ang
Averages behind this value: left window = 62.2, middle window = 53.6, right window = 73.9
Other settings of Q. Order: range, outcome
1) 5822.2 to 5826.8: 70.9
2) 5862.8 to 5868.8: 60.6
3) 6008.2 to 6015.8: 67.8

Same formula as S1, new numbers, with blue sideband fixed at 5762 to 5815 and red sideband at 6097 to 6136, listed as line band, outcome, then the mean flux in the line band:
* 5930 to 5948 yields 4.2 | 60.9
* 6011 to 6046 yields 3.4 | 72.8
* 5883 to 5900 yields 9.8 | 33.3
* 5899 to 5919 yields 7.3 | 50.3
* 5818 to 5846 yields 1.7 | 73.6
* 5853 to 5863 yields 2.0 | 63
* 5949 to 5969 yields 5.2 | 58.9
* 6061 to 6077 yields 0.6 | 77.8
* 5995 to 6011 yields 2.7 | 66.8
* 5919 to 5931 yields 3.7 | 55.2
